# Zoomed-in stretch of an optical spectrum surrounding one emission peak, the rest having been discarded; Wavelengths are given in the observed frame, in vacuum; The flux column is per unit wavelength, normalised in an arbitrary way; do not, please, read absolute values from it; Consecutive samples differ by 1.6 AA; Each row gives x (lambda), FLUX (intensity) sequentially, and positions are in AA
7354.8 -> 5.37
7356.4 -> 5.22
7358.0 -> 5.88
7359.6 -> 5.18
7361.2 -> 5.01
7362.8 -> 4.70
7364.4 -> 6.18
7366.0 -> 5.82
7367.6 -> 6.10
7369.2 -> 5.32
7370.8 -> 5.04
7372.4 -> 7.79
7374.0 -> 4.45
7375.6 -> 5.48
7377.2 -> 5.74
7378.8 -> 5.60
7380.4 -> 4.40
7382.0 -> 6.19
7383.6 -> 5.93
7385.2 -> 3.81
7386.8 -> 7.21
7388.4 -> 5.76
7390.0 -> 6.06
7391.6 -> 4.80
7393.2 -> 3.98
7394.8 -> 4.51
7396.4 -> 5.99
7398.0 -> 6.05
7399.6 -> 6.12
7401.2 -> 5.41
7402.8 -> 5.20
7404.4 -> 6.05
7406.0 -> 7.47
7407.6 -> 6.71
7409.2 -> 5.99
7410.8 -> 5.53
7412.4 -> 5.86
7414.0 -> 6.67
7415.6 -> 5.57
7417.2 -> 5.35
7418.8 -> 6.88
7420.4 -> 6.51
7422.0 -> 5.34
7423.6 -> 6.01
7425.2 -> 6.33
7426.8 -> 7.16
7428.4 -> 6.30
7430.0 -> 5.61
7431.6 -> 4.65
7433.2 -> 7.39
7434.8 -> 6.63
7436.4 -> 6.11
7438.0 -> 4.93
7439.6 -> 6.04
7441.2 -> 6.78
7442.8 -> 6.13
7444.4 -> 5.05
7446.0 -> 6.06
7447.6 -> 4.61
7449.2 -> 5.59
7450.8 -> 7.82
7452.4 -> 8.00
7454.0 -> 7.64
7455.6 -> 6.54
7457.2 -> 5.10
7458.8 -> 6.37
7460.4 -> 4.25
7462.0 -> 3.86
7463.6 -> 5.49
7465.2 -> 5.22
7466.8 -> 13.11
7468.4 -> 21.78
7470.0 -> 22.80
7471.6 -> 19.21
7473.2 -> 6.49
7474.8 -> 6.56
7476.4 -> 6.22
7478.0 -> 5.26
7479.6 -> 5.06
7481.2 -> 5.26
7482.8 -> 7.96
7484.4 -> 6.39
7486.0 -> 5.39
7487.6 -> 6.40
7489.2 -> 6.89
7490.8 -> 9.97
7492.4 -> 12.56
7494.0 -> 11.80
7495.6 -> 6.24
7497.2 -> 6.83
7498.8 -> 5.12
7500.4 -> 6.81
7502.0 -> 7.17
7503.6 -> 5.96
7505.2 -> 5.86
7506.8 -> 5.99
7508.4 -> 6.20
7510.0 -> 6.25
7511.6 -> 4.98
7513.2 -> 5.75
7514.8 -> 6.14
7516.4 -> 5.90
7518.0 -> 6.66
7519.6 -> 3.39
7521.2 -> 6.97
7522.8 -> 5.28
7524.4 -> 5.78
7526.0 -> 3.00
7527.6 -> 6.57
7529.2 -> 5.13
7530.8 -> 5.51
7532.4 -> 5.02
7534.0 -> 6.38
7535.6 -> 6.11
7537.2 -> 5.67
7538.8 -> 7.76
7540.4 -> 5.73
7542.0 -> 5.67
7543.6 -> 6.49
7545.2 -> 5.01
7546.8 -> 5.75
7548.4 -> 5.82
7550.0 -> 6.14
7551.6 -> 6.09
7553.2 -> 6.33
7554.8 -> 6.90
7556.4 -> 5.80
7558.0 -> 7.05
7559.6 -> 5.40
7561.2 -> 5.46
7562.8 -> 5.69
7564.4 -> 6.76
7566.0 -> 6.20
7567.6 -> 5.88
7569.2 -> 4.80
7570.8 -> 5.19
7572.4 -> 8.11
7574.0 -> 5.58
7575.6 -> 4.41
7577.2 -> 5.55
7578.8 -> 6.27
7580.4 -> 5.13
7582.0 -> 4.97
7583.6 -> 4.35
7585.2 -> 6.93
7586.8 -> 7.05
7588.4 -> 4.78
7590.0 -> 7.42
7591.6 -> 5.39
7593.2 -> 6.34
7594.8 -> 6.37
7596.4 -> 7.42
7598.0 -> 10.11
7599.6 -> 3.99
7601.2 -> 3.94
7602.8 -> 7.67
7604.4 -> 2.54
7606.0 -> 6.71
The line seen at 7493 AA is [N II] 6583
